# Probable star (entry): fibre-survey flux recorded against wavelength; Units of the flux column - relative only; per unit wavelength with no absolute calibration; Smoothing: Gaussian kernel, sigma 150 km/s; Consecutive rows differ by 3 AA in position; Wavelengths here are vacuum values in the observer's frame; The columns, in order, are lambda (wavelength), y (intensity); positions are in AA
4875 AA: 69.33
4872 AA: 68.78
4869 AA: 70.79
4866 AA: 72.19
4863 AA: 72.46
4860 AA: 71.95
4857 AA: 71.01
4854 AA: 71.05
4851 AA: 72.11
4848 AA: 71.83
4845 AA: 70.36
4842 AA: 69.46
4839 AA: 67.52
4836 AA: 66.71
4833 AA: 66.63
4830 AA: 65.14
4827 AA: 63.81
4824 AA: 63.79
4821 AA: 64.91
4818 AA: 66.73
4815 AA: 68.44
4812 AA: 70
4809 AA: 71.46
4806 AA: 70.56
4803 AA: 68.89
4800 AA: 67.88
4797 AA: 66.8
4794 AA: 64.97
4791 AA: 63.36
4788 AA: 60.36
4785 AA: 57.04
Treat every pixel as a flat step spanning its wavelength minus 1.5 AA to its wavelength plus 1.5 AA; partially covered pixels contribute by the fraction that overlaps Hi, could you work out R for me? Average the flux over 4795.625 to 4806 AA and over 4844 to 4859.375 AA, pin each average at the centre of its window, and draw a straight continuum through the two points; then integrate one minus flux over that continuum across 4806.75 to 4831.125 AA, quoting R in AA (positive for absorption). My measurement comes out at 0.8 AA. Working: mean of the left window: 68.3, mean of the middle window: 66.9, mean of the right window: 71.3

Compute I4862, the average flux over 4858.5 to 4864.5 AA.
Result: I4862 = 72.2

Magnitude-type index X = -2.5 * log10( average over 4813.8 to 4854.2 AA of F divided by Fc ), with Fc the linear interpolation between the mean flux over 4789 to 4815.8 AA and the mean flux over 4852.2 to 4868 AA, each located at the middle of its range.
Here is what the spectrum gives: 0.04 mag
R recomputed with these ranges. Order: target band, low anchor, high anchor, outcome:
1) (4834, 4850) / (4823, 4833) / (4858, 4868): -0.4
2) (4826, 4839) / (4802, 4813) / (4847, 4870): 0.9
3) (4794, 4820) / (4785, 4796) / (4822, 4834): -2.1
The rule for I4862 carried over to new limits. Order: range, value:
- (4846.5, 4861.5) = 71.6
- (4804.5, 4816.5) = 70.1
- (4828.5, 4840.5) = 66.5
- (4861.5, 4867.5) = 72.3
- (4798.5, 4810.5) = 69.7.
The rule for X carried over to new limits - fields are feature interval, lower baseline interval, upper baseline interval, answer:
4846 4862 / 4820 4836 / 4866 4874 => -0.052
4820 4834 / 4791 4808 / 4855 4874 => 0.069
